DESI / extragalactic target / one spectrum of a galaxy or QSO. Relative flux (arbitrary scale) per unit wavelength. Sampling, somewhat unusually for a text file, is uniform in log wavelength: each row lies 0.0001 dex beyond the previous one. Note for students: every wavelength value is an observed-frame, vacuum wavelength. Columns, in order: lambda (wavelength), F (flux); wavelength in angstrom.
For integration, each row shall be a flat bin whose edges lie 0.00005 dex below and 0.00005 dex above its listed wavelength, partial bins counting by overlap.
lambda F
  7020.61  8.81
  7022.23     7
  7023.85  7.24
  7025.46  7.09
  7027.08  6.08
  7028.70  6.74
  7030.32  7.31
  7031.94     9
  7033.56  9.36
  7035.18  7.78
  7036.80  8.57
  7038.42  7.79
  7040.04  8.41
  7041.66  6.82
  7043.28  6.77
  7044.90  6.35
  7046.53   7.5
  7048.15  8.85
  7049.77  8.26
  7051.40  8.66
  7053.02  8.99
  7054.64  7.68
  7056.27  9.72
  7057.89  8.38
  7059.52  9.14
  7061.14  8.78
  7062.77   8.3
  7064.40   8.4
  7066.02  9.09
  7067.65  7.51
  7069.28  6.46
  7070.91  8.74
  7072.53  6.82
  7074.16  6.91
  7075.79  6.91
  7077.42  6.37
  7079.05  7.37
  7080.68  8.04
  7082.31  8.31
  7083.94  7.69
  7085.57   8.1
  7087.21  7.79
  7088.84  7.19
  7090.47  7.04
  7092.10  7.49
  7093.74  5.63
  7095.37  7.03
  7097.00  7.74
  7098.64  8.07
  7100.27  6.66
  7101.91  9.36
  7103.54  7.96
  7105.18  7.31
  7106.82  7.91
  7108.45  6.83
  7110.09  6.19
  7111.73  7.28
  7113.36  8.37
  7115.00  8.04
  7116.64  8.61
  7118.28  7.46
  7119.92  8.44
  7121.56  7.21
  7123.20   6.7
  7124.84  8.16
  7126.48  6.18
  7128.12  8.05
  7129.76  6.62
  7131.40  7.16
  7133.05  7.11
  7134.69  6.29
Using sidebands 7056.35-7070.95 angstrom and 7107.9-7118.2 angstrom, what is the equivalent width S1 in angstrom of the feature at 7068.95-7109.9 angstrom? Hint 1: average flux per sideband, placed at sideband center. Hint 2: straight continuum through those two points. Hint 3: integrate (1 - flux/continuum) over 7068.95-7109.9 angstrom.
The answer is 2.7 angstrom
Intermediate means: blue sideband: 8.36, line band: 7.42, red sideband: 7.56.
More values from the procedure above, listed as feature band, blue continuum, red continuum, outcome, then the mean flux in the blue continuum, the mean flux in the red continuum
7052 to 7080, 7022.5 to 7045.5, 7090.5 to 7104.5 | -1.8 angstrom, 7.52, 7.47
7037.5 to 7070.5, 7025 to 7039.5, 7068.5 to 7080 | -3.1 angstrom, 7.77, 7.1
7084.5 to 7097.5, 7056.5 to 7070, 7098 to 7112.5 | 0.9 angstrom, 8.33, 7.5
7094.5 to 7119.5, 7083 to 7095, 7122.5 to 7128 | -1.5 angstrom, 7.28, 7.16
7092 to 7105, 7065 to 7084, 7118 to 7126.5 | 0.0 angstrom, 7.52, 7.46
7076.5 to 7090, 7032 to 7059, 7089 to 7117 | 0.2 angstrom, 8.15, 7.48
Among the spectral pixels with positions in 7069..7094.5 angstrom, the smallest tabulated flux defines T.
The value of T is 5.63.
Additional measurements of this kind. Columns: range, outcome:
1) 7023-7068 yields 6.08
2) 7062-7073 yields 6.46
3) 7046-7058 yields 7.5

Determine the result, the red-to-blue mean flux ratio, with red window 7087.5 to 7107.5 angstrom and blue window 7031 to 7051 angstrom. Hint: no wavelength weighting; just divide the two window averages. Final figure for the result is 0.94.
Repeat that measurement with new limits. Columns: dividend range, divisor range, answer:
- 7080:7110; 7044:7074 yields 0.92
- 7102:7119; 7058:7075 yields 0.96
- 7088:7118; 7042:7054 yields 0.95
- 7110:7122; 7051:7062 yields 0.89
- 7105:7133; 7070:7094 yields 1.01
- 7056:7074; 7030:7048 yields 1.05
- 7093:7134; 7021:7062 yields 0.94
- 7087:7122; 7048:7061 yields 0.86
